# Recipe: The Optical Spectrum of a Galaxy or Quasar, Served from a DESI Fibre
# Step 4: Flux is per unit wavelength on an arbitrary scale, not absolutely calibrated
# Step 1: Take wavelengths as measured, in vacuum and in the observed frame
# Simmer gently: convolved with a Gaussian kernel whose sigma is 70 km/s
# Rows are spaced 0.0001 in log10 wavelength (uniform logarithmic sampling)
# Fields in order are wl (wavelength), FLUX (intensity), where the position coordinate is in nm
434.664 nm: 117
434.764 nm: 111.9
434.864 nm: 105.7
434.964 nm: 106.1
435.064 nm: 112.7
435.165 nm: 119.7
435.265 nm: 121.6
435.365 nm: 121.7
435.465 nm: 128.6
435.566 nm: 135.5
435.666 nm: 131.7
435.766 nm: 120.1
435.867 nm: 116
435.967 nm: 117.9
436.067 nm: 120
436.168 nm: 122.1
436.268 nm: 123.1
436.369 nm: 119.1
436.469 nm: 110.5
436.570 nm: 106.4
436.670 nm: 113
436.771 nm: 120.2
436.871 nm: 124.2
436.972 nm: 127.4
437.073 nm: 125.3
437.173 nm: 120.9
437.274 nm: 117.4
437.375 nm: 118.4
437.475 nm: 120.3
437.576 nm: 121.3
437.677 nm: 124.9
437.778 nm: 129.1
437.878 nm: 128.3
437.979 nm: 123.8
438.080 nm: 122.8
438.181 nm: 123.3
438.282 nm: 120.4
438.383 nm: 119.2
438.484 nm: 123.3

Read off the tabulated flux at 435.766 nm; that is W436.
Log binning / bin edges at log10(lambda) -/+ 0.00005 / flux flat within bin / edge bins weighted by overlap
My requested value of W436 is 120.1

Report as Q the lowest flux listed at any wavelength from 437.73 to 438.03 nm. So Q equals 123.8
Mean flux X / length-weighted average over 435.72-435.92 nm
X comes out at 118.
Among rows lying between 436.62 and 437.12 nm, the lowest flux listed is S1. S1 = 113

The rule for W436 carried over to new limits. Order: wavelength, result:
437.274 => 117.4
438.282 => 120.4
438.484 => 123.3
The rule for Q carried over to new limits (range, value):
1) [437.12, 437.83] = 117.4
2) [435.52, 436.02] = 116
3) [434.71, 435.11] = 105.7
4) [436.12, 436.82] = 106.4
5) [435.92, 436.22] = 117.9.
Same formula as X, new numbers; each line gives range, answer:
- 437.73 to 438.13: 126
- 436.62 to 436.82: 116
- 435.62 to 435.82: 125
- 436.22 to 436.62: 115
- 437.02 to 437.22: 123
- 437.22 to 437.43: 118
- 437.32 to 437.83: 123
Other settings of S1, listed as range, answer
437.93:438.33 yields 120.4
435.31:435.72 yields 121.7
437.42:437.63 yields 120.3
